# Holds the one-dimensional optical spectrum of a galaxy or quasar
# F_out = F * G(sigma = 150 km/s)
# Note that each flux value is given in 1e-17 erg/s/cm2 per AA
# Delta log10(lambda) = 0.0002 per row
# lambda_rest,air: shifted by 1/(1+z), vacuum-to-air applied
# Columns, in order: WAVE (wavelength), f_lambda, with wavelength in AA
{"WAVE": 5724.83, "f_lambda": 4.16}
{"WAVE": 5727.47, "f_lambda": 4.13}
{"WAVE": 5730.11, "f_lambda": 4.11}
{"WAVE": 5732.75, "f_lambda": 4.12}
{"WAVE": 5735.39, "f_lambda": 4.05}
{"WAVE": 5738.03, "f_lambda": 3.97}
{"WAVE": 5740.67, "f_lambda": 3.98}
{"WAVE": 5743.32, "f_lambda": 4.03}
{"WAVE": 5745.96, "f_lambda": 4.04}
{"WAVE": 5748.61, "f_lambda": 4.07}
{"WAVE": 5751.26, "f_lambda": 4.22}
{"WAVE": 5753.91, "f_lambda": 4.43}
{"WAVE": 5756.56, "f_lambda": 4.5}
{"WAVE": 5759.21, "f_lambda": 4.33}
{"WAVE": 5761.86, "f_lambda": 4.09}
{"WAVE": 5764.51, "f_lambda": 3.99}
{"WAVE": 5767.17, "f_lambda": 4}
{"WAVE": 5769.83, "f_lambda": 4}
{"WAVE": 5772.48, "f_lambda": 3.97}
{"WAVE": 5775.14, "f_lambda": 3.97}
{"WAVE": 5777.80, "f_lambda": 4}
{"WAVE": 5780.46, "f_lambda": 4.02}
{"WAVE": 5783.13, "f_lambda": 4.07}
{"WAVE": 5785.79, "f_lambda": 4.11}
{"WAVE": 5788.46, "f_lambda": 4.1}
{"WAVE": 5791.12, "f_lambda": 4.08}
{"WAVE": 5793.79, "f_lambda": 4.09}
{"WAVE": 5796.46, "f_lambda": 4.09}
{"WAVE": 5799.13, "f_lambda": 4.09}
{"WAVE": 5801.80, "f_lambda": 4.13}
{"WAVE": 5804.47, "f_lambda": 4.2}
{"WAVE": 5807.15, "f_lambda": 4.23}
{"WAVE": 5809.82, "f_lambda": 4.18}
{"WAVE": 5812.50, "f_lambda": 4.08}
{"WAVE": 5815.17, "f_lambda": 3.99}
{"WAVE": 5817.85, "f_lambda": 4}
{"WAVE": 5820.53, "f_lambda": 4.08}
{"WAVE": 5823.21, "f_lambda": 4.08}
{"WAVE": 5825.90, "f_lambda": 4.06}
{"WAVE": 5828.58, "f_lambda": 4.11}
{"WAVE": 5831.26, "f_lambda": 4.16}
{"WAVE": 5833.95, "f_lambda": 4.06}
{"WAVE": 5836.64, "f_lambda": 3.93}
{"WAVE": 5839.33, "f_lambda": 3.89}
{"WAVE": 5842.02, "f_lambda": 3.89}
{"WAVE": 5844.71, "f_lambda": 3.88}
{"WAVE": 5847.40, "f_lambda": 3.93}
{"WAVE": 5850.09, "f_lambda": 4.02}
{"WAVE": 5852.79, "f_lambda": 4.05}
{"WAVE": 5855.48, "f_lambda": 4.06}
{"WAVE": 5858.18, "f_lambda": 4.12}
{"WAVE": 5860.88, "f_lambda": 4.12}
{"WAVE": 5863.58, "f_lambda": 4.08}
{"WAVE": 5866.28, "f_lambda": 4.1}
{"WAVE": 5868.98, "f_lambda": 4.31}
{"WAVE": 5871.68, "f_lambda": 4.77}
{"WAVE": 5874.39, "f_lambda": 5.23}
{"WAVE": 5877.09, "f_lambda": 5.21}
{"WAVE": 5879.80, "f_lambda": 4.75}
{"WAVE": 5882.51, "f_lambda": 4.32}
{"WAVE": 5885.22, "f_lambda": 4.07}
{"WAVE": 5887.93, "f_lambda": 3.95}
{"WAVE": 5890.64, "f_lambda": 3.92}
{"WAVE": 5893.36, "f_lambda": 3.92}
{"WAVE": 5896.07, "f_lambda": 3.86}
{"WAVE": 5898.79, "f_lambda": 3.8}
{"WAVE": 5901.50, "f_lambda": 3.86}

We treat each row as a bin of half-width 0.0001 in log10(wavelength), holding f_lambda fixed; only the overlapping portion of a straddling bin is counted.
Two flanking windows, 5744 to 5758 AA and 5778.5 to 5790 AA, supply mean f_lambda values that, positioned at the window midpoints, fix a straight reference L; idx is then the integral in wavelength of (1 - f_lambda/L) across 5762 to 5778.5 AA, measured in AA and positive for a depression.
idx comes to 0.6 AA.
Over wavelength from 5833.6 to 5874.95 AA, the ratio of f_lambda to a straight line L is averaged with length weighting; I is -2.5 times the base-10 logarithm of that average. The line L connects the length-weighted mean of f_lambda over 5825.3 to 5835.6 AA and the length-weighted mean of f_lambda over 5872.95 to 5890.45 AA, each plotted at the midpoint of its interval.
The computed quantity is 0.04 mag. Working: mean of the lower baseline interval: 4.1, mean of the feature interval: 4.13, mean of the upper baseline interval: 4.54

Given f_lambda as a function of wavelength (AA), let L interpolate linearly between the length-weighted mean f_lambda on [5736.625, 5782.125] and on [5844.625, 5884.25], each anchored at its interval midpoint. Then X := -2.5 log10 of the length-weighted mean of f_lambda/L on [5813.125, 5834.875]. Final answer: 0.047 mag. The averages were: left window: 4.09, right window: 4.34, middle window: 4.07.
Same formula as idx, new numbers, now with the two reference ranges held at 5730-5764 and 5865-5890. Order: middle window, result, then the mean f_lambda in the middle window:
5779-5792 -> 0.5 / 4.07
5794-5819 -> 1.2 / 4.11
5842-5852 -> 1.1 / 3.94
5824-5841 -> 1.4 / 4.03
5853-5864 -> 0.9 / 4.09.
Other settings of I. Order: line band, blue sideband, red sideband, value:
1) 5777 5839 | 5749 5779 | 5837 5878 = 0.03 mag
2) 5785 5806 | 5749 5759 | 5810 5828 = 0.01 mag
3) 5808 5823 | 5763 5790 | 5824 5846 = -0.02 mag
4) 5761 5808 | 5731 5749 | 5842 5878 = 0.02 mag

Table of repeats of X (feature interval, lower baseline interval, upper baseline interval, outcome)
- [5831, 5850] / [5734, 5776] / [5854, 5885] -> 0.11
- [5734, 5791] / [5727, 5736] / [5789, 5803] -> 0.00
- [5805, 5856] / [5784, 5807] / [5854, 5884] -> 0.06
